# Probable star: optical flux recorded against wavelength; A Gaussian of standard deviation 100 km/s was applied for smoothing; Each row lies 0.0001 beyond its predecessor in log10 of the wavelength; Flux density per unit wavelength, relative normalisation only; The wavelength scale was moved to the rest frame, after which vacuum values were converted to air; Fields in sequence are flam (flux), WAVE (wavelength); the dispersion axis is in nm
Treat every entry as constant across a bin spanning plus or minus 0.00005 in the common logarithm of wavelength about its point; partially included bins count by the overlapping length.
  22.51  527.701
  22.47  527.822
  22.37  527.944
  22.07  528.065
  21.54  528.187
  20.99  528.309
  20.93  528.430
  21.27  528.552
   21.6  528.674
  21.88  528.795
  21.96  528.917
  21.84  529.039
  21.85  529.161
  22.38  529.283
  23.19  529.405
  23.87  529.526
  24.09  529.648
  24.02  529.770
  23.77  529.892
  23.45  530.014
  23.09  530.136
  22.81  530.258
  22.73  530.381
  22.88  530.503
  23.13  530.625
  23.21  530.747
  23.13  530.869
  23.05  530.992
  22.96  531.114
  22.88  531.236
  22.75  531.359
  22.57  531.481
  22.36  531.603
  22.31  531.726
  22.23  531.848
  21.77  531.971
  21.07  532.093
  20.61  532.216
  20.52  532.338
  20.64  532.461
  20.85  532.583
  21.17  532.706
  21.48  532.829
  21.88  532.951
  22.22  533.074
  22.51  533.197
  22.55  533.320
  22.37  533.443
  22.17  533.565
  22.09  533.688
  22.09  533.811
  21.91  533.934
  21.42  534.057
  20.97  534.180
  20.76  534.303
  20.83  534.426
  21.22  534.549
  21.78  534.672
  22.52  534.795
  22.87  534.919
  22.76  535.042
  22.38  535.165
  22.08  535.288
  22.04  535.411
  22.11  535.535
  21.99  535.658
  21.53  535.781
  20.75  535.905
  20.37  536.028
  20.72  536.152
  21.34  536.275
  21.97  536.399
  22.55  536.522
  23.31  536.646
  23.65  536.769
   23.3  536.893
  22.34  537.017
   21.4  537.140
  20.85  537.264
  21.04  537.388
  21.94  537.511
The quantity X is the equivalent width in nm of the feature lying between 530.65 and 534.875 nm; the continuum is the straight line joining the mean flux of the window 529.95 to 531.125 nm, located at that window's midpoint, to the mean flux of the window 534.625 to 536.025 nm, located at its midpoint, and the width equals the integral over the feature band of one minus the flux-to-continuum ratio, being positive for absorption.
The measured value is 0.12 nm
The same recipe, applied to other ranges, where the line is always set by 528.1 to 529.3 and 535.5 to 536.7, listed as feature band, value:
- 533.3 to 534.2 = -0.014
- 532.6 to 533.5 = -0.014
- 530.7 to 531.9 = -0.063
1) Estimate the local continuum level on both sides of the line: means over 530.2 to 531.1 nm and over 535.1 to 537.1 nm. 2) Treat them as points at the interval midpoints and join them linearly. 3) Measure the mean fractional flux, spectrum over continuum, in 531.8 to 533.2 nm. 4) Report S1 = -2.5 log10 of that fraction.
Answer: 0.06 mag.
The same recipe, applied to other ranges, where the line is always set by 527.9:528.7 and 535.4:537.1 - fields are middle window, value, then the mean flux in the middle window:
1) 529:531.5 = -0.07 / 23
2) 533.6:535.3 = 0.00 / 21.8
